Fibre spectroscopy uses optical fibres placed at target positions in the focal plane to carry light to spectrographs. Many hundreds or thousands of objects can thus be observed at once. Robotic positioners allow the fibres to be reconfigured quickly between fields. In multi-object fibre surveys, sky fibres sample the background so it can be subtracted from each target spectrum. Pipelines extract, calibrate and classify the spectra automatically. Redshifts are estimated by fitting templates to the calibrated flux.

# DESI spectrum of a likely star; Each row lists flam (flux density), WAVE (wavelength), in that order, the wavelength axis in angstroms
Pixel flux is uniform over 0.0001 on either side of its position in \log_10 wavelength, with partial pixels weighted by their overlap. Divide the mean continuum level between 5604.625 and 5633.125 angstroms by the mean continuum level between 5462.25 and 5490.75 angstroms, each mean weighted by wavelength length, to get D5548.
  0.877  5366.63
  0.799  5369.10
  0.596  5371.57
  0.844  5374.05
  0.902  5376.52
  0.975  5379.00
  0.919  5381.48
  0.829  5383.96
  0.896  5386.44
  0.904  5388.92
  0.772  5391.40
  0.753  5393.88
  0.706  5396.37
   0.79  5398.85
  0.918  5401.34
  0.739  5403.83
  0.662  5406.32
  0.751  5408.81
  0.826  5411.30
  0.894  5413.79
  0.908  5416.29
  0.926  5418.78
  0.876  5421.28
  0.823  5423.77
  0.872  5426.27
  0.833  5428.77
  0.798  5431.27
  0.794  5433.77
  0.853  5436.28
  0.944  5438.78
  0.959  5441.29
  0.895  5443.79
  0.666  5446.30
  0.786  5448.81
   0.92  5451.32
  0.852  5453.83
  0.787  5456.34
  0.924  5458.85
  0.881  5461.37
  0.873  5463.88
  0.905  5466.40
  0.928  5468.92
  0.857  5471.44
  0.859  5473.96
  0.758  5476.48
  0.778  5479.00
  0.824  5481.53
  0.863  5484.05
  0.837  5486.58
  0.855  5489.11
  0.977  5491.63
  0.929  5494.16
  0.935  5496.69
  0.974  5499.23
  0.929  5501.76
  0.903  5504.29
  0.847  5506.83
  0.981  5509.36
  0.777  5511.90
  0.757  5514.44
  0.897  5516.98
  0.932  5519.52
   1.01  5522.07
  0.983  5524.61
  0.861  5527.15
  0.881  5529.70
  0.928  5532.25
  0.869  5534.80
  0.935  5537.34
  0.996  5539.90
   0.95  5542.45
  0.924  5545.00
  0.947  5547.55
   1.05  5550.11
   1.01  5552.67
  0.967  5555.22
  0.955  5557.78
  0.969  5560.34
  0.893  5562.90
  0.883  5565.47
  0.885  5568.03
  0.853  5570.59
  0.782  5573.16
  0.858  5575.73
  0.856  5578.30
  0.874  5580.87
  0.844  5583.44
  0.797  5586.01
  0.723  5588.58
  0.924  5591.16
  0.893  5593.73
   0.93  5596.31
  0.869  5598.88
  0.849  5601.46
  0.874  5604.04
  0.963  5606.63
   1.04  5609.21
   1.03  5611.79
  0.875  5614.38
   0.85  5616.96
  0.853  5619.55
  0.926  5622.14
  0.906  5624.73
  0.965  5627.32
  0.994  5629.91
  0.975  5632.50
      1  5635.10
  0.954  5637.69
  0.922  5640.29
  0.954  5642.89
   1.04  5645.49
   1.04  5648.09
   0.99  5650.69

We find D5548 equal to 1.11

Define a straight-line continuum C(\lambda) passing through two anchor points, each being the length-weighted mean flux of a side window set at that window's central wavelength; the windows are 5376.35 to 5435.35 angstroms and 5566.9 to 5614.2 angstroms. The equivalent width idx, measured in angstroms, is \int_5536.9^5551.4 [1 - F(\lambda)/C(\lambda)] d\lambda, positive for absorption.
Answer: -1.7 angstroms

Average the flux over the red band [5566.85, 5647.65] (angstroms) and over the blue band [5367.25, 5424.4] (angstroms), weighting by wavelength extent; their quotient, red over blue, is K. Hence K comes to 1.1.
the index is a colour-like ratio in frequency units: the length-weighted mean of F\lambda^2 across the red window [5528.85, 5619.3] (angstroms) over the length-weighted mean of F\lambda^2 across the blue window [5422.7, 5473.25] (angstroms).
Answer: 1.11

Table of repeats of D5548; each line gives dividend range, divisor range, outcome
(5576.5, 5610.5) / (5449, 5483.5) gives 1.03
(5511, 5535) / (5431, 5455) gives 1.05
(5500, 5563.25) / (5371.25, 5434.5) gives 1.12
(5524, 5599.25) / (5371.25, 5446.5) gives 1.08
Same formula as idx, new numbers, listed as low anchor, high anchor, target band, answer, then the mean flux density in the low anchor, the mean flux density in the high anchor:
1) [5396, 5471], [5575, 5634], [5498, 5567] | -3.9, 0.845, 0.899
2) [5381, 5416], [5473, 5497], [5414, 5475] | -2.0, 0.812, 0.859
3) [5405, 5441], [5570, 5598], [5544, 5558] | -2.2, 0.843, 0.849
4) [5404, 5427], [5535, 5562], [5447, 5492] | 1.6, 0.832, 0.966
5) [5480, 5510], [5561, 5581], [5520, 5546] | -1.5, 0.902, 0.863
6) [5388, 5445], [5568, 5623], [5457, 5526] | -2.7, 0.834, 0.879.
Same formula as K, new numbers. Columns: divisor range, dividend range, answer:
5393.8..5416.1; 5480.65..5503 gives 1.15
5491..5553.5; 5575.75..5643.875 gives 0.98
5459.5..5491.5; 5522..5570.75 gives 1.09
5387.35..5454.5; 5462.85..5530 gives 1.07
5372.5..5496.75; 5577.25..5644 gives 1.07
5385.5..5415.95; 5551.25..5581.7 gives 1.12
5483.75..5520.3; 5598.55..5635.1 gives 1.04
